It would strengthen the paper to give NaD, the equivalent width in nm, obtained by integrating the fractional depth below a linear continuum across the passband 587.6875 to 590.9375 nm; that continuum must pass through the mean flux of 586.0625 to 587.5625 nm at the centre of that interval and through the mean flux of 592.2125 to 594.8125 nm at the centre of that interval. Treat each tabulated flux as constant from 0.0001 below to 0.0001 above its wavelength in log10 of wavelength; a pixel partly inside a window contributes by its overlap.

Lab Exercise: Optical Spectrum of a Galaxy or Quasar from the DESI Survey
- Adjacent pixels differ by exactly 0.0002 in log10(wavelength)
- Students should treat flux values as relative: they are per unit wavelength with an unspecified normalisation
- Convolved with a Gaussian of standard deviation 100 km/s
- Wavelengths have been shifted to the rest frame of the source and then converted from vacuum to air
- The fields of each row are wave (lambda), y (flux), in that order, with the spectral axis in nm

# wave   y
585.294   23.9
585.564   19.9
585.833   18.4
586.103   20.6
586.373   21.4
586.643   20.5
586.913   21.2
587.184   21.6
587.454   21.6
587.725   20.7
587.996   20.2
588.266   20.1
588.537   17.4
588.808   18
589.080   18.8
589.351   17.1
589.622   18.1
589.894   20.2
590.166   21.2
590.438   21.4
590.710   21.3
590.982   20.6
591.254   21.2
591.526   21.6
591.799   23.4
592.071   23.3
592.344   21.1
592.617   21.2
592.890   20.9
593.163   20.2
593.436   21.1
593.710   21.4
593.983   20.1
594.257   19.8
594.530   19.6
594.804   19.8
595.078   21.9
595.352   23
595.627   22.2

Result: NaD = 0.22 nm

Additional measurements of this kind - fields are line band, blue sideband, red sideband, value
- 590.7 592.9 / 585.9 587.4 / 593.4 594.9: -0.13 nm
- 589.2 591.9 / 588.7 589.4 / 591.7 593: -0.10 nm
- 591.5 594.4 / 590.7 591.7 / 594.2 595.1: -0.08 nm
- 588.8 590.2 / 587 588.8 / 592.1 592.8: 0.12 nm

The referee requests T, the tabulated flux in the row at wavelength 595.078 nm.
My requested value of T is 21.9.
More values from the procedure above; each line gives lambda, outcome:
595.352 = 23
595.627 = 22.2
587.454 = 21.6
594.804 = 19.8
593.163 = 20.2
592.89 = 20.9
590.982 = 20.6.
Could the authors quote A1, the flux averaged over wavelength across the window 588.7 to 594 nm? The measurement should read 20.6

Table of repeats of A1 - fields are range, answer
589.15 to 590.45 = 19.4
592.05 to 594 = 21.1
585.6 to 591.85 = 20.2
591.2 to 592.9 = 21.9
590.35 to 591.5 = 21.2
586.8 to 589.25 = 19.9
